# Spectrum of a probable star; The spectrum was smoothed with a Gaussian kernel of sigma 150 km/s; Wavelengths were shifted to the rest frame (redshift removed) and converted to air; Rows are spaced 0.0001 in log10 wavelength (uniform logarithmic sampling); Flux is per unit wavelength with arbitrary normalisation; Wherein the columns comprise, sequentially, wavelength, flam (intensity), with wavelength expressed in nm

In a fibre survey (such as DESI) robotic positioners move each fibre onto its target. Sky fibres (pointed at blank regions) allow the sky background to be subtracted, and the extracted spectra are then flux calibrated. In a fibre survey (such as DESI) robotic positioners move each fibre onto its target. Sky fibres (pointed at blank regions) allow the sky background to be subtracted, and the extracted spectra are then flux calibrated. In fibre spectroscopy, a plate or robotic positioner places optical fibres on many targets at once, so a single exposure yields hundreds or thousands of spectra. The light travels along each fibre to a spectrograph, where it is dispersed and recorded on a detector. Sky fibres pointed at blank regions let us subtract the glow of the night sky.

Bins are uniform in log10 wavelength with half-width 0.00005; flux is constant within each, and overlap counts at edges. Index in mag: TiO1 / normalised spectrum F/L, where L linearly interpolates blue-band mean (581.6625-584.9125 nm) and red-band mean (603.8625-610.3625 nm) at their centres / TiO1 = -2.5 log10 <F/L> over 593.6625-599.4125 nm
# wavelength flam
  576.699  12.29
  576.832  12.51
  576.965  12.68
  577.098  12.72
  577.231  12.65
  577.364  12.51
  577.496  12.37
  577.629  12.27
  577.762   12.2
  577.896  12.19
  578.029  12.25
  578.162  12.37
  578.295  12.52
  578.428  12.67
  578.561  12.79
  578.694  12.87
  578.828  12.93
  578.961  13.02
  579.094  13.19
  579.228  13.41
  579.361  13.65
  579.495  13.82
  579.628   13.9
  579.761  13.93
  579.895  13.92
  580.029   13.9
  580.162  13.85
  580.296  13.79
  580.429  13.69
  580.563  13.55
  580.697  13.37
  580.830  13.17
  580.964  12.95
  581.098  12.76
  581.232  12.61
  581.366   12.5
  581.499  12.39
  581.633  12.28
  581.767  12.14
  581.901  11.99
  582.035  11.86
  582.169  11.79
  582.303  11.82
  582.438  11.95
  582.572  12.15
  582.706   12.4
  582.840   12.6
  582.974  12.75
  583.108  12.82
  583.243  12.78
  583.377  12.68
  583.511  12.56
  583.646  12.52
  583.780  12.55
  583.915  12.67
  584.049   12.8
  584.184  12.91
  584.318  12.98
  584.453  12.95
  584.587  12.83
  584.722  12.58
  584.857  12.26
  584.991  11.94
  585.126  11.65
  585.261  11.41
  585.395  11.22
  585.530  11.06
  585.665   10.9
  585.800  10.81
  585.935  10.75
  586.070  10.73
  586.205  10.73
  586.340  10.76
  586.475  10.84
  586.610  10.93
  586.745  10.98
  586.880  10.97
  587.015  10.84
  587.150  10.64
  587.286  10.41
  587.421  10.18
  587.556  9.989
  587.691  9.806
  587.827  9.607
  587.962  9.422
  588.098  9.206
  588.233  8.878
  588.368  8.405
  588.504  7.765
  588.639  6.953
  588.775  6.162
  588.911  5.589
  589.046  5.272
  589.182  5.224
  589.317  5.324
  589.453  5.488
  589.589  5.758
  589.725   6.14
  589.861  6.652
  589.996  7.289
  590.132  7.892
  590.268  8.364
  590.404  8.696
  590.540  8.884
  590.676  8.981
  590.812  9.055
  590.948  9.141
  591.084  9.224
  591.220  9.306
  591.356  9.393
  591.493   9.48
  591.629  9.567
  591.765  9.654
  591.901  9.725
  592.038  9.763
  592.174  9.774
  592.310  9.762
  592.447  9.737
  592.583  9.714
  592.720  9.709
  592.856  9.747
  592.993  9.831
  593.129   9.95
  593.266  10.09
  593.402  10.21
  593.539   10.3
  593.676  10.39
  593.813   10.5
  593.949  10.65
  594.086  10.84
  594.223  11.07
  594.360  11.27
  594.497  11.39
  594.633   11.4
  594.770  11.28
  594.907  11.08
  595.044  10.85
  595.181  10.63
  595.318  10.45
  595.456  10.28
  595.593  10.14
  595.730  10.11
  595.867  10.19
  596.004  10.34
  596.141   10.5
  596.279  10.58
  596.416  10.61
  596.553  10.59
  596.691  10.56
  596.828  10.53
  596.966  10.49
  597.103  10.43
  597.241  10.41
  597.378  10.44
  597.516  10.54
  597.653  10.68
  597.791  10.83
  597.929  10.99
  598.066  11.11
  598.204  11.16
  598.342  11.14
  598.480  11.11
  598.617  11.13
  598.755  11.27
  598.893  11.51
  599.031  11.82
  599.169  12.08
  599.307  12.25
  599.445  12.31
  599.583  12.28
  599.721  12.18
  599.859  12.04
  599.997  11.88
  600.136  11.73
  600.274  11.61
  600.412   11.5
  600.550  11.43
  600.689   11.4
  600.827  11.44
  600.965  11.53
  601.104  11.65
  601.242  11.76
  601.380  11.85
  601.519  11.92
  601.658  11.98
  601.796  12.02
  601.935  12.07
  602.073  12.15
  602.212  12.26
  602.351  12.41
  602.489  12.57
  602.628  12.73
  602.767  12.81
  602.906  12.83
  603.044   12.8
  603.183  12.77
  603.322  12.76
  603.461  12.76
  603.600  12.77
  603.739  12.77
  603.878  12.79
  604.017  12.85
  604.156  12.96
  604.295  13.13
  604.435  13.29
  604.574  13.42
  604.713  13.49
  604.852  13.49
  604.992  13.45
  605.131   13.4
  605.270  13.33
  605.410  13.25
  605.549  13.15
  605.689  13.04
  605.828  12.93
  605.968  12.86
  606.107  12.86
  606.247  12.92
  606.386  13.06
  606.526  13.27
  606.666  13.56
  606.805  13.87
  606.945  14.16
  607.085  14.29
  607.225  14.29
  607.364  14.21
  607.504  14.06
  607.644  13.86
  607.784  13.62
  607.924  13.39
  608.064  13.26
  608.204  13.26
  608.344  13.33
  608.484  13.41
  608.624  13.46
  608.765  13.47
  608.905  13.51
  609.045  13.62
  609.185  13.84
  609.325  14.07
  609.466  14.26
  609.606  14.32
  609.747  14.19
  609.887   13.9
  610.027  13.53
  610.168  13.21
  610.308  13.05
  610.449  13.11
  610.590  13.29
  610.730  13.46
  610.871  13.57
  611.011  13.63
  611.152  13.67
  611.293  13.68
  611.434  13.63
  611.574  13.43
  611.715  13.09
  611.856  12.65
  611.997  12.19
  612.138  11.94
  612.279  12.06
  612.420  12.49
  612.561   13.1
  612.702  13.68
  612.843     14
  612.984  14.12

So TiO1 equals 0.20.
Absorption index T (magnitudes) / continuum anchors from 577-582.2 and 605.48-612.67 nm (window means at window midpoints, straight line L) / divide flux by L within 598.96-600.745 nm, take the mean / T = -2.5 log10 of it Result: 0.118 mag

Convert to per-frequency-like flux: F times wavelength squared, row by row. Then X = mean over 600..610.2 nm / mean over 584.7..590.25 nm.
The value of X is 1.50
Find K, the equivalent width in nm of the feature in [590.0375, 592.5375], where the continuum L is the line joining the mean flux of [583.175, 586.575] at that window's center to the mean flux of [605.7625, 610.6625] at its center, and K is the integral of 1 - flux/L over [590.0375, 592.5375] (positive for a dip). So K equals 0.634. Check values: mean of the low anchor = 11.9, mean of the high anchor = 13.6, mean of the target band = 9.23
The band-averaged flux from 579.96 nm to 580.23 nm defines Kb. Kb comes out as 13.9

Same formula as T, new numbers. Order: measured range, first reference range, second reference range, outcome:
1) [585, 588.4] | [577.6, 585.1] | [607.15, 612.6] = 0.22 mag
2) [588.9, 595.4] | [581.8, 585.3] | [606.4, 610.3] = 0.36 mag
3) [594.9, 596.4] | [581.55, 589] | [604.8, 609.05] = 0.17 mag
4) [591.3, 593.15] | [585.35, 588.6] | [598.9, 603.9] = 0.13 mag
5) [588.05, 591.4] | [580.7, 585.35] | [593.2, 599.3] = 0.47 mag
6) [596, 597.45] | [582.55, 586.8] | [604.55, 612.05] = 0.21 mag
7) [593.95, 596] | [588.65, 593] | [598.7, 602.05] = -0.10 mag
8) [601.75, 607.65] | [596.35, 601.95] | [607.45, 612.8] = -0.06 mag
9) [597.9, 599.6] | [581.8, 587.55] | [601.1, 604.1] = 0.07 mag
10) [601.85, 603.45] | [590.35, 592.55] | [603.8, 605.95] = 0.00 mag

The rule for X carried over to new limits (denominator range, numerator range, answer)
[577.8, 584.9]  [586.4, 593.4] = 0.71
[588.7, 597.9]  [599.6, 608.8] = 1.40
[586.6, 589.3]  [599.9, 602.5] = 1.42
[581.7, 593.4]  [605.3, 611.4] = 1.44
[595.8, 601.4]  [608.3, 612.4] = 1.24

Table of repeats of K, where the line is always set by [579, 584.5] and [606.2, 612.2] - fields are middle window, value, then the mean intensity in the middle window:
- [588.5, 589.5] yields 0.551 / 5.87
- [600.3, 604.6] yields 0.329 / 12.4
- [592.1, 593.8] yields 0.413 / 9.95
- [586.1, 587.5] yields 0.246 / 10.7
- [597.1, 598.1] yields 0.194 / 10.7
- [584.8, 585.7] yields 0.102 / 11.5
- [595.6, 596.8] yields 0.254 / 10.4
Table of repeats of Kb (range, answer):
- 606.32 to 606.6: 13.1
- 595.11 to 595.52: 10.4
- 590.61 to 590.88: 9.02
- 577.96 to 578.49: 12.5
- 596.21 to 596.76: 10.6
